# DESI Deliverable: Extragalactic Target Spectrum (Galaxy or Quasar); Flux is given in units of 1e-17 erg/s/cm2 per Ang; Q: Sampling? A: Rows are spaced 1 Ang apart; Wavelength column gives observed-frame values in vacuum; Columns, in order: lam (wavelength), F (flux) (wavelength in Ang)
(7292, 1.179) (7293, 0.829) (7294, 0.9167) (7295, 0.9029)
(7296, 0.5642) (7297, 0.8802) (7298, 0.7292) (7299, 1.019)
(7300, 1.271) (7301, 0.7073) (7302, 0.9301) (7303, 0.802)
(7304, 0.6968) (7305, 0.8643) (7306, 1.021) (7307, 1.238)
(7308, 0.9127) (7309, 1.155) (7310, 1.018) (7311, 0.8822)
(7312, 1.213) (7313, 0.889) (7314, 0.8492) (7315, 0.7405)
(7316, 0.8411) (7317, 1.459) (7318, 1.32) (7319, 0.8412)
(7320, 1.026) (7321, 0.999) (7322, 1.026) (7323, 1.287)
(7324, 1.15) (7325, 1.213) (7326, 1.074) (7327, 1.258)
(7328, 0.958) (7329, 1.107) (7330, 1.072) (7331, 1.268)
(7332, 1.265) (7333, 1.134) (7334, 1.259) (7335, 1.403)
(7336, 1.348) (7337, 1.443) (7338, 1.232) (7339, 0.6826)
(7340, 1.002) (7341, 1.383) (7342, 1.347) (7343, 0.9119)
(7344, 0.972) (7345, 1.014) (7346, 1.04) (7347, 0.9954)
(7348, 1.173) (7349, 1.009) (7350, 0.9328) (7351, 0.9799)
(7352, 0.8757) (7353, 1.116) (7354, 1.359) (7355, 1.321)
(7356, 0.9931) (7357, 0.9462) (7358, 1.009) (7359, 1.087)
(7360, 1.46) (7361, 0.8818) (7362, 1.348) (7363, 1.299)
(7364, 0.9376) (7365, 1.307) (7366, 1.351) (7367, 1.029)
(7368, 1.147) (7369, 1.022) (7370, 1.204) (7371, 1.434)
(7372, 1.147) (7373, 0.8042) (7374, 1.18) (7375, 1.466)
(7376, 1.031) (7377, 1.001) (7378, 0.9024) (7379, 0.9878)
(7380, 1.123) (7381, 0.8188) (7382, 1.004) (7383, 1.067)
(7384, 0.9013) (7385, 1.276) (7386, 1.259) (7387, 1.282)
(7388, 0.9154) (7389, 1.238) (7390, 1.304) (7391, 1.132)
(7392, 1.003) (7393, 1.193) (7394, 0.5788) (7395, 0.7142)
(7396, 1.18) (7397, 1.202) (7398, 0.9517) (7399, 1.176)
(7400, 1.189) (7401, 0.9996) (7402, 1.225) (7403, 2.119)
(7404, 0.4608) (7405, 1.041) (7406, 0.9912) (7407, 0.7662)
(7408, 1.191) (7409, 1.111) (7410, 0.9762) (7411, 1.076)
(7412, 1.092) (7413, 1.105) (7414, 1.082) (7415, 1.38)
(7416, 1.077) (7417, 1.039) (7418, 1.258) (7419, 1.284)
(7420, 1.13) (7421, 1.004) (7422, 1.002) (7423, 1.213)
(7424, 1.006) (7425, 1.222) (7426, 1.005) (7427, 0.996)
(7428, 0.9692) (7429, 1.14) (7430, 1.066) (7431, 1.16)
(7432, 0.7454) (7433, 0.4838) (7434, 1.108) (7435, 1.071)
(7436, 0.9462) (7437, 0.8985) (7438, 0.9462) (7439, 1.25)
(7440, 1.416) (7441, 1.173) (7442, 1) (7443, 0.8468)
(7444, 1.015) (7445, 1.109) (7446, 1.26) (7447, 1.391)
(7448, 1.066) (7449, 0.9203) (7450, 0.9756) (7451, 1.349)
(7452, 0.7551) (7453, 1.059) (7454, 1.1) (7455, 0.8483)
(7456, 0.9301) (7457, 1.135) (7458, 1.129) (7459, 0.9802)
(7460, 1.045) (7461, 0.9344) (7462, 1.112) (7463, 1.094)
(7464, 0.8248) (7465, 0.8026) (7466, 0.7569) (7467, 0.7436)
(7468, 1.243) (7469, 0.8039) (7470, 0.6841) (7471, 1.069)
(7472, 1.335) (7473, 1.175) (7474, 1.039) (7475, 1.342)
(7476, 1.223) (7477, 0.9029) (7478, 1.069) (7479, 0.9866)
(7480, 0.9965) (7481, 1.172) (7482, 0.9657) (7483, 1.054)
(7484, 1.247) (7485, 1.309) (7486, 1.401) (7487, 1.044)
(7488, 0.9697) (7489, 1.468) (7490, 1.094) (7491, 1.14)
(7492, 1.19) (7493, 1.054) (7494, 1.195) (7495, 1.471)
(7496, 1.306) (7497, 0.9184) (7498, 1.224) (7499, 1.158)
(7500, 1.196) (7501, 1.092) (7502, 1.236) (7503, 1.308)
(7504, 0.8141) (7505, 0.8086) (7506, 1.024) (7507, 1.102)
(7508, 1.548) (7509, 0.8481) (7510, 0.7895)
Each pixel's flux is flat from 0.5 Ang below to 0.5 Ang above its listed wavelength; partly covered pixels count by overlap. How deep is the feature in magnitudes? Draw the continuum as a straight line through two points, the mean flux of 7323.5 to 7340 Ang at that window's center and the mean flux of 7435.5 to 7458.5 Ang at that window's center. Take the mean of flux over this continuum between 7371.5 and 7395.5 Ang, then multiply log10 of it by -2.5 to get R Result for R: 0.07 mag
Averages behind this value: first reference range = 1.17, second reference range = 1.07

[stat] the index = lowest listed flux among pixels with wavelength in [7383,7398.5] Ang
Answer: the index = 0.5788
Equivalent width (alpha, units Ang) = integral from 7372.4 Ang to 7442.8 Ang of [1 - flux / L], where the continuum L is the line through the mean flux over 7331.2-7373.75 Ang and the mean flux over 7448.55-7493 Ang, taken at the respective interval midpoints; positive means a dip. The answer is 1.63 Ang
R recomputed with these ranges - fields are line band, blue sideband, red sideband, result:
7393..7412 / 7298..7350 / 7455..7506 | 0.018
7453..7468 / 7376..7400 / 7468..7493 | 0.134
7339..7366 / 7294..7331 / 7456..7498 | -0.082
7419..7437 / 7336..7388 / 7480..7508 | 0.111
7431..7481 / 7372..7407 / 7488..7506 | 0.097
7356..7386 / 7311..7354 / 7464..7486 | -0.025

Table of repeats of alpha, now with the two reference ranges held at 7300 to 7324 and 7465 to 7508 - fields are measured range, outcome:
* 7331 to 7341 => -2.0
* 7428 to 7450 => 0.6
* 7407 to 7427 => -0.8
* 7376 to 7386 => 0.2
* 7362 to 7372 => -1.6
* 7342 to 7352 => 0.0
